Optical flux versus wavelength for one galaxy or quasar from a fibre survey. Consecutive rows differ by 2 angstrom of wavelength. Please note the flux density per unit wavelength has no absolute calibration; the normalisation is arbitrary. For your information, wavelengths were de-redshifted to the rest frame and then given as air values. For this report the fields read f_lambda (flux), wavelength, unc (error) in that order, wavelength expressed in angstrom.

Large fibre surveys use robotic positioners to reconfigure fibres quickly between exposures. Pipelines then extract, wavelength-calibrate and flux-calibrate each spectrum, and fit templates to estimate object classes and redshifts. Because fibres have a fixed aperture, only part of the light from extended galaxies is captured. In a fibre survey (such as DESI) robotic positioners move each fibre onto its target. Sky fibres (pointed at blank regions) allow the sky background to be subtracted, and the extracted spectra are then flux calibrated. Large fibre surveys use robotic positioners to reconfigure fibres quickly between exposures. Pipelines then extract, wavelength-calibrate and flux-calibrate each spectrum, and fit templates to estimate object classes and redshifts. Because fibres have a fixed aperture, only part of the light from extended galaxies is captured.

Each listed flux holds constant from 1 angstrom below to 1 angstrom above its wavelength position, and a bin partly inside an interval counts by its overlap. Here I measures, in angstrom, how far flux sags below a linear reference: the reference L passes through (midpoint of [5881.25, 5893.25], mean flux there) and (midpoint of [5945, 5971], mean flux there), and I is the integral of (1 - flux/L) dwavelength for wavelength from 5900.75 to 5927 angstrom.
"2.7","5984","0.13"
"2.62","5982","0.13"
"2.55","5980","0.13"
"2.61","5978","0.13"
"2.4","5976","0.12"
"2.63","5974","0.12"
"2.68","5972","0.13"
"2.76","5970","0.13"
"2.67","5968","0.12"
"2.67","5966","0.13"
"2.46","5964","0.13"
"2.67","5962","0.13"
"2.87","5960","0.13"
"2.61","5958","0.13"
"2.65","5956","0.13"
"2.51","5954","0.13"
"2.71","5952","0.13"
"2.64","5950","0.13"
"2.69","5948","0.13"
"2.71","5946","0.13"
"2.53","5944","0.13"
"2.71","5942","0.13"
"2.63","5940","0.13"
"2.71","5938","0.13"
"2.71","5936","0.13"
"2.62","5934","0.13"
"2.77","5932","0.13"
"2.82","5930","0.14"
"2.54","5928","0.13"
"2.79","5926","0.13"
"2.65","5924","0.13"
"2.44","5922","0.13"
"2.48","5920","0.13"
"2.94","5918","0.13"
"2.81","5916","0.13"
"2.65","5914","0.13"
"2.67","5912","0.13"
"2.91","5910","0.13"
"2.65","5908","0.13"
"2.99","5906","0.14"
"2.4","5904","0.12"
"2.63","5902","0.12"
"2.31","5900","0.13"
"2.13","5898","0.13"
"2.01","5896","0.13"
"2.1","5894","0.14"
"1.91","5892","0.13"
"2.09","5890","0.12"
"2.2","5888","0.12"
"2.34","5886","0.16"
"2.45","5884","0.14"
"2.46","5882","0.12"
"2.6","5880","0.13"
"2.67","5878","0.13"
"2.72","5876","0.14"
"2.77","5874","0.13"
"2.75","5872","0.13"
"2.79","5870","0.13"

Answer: -3.2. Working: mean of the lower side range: 2.23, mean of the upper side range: 2.66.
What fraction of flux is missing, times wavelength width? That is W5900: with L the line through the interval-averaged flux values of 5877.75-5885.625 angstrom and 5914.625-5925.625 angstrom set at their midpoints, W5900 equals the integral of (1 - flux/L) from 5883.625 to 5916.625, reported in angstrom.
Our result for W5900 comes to 2.2 angstrom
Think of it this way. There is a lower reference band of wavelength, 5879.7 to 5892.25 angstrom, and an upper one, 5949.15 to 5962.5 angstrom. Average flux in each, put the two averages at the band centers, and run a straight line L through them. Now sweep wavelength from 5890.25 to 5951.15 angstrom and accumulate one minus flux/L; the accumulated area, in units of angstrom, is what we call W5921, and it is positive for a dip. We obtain -2.4 angstrom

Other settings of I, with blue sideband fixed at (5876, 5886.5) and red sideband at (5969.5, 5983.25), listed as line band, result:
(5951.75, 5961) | -0.28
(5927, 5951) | -0.91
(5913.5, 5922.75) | -0.40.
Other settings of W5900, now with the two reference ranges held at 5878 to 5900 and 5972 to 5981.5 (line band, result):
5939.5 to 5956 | -1.2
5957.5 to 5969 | -0.7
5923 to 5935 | -1.5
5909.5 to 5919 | -1.8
